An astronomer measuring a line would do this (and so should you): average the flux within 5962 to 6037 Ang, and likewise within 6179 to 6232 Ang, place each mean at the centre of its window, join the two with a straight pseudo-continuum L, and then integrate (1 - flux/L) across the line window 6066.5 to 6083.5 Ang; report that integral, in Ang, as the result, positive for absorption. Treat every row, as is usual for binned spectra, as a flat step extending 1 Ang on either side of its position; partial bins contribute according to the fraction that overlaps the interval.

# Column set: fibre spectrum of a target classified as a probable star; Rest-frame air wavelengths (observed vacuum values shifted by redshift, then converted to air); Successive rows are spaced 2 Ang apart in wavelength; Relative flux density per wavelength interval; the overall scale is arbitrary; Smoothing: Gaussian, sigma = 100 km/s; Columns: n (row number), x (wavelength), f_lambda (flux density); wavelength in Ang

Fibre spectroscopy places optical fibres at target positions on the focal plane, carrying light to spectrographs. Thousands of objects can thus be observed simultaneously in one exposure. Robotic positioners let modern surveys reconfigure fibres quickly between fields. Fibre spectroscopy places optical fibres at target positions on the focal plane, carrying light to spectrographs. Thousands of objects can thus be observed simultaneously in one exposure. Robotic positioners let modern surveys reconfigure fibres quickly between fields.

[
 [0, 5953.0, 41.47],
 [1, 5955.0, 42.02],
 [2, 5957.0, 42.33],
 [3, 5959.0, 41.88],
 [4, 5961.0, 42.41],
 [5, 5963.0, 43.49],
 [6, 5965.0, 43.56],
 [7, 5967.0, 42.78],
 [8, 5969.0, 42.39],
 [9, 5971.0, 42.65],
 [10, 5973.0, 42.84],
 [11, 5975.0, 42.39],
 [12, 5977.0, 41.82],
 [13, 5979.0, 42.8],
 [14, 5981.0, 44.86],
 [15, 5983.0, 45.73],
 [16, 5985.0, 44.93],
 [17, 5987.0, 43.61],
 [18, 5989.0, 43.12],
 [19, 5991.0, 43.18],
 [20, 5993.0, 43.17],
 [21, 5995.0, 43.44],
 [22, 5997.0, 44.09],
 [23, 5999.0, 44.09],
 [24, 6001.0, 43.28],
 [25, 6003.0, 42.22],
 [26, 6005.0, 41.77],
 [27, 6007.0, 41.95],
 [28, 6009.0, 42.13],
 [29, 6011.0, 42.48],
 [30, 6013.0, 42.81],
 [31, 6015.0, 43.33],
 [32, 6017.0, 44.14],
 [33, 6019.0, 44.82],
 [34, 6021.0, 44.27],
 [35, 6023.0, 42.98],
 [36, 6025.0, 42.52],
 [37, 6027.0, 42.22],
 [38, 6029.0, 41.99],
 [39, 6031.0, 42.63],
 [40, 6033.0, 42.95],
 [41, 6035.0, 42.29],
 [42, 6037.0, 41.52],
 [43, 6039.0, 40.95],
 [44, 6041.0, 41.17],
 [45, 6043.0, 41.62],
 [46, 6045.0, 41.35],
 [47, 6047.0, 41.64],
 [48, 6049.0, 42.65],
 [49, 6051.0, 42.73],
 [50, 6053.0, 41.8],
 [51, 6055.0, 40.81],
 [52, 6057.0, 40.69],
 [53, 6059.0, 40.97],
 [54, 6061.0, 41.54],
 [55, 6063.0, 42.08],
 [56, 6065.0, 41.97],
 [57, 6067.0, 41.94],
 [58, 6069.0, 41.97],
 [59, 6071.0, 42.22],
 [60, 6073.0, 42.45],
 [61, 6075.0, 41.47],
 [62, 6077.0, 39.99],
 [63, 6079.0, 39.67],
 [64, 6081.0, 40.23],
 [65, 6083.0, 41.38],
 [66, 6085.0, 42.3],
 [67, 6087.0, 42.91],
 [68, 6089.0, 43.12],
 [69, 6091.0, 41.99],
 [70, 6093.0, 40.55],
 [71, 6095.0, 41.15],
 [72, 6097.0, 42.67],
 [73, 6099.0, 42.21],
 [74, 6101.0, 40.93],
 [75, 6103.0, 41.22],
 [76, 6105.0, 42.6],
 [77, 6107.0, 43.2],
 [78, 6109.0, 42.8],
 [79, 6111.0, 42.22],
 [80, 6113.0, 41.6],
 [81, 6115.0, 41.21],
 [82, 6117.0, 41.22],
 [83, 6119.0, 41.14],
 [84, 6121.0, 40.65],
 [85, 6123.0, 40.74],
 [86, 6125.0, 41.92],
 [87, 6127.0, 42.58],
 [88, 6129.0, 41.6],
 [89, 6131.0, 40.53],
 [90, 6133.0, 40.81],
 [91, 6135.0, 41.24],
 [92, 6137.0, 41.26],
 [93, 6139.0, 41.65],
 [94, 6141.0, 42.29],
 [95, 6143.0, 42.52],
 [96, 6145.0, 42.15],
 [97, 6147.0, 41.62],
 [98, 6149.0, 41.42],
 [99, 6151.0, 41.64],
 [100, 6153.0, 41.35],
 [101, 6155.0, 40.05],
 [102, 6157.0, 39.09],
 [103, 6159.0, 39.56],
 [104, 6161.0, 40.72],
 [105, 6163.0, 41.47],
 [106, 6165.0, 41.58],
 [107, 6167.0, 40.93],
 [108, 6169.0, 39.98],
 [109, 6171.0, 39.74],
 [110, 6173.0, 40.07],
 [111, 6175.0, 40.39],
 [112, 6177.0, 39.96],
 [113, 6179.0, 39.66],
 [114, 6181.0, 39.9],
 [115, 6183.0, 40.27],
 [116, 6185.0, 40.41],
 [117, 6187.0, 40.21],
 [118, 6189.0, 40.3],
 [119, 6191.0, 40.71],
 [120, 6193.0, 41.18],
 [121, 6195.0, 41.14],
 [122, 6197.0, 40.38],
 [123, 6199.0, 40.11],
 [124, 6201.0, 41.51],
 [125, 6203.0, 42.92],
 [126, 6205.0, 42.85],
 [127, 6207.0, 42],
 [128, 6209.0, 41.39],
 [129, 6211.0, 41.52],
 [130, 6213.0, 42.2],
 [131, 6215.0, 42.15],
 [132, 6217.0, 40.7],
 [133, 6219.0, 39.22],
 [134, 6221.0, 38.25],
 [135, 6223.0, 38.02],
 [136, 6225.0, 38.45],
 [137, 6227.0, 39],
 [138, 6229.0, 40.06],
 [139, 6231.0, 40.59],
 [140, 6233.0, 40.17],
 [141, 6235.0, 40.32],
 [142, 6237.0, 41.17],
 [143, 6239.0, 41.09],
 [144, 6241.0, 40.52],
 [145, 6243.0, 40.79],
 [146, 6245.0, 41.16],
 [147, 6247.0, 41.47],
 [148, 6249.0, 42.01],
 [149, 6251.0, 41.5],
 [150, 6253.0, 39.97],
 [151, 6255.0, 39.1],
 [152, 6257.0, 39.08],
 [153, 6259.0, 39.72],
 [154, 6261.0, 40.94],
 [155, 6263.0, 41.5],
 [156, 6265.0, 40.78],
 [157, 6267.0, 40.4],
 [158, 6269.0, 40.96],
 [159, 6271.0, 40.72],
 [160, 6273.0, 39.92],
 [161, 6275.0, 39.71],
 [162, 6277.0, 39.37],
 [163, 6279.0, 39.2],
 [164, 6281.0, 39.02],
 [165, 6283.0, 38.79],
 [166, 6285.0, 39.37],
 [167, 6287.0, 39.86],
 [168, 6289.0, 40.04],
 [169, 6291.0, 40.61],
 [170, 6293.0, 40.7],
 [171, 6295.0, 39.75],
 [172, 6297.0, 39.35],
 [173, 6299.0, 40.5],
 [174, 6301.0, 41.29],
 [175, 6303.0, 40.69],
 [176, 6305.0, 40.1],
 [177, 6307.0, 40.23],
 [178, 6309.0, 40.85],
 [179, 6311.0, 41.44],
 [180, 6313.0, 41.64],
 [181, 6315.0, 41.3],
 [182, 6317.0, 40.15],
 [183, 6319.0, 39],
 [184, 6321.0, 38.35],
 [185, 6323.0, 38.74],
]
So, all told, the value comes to 0.4 Ang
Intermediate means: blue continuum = 43.1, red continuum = 40.6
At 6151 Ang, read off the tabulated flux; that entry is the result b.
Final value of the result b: 41.64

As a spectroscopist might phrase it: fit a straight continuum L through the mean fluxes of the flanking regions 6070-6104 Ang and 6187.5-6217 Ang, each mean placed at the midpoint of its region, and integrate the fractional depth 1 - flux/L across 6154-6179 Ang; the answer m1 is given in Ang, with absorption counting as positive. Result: 0.7 Ang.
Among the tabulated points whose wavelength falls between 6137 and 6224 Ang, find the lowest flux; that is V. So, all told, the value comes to 38.02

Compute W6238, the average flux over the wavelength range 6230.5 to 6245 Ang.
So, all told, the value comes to 40.7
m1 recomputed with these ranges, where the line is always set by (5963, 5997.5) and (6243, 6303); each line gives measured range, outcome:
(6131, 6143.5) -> 0.1 Ang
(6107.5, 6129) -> 0.1 Ang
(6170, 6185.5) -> 0.5 Ang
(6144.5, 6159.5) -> 0.2 Ang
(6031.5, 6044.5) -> 0.3 Ang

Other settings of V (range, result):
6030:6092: 39.67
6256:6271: 39.08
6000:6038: 41.52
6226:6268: 39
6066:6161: 39.09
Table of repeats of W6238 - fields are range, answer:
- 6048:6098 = 41.6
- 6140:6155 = 41.7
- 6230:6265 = 40.7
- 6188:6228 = 40.7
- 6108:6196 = 41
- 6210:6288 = 40.2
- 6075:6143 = 41.6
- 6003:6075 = 42.2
